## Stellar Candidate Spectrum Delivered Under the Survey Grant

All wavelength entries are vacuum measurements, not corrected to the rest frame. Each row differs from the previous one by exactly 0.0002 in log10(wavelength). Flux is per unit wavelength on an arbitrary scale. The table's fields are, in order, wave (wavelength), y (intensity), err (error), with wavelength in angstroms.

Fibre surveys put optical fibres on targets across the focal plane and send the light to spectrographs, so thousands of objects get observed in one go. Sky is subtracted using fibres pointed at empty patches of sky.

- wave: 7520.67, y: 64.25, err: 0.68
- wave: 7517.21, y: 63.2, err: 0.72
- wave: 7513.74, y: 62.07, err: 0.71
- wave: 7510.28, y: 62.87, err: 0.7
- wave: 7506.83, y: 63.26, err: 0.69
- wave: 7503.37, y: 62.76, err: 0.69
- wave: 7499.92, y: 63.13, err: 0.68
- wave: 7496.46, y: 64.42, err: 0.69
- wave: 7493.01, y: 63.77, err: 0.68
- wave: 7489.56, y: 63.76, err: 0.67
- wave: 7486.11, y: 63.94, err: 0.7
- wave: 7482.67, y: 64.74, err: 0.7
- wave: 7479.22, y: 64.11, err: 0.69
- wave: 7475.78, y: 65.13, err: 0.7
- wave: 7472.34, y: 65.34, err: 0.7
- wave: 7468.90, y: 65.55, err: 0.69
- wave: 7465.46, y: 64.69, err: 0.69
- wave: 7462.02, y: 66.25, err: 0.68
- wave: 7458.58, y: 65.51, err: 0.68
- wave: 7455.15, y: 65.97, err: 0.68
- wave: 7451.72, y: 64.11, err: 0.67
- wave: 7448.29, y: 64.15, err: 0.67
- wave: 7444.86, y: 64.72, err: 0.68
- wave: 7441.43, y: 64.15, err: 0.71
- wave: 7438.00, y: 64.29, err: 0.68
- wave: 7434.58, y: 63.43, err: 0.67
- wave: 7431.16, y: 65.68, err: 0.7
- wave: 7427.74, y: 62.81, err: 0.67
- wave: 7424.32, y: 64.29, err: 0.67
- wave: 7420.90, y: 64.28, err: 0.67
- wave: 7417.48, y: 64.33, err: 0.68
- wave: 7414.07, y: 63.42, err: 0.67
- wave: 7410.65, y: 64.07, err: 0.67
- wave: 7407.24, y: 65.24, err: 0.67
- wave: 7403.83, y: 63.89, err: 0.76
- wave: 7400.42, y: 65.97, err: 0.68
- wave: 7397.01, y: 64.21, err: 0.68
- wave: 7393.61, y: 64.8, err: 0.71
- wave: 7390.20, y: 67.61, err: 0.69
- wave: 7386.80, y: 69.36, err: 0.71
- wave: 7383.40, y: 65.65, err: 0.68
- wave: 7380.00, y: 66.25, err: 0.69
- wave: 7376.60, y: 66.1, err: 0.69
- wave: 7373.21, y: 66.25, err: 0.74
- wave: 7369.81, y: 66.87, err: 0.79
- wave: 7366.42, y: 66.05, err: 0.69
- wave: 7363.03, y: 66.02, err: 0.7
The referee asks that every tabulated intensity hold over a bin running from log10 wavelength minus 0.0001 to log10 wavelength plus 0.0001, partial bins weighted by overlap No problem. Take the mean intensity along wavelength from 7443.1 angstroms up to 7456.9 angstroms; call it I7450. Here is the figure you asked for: 64.8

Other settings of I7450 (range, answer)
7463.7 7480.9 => 65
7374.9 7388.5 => 66.9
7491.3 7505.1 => 63.5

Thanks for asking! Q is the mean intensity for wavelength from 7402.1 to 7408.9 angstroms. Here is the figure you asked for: 64.6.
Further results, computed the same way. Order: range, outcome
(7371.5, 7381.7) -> 66.2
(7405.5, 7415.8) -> 64.2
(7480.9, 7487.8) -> 64.4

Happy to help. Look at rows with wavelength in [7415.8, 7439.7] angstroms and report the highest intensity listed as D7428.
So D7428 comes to 65.68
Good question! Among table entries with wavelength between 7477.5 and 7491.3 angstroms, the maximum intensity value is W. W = 64.74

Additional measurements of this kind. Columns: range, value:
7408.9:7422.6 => 64.33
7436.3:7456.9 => 65.97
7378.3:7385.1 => 66.25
